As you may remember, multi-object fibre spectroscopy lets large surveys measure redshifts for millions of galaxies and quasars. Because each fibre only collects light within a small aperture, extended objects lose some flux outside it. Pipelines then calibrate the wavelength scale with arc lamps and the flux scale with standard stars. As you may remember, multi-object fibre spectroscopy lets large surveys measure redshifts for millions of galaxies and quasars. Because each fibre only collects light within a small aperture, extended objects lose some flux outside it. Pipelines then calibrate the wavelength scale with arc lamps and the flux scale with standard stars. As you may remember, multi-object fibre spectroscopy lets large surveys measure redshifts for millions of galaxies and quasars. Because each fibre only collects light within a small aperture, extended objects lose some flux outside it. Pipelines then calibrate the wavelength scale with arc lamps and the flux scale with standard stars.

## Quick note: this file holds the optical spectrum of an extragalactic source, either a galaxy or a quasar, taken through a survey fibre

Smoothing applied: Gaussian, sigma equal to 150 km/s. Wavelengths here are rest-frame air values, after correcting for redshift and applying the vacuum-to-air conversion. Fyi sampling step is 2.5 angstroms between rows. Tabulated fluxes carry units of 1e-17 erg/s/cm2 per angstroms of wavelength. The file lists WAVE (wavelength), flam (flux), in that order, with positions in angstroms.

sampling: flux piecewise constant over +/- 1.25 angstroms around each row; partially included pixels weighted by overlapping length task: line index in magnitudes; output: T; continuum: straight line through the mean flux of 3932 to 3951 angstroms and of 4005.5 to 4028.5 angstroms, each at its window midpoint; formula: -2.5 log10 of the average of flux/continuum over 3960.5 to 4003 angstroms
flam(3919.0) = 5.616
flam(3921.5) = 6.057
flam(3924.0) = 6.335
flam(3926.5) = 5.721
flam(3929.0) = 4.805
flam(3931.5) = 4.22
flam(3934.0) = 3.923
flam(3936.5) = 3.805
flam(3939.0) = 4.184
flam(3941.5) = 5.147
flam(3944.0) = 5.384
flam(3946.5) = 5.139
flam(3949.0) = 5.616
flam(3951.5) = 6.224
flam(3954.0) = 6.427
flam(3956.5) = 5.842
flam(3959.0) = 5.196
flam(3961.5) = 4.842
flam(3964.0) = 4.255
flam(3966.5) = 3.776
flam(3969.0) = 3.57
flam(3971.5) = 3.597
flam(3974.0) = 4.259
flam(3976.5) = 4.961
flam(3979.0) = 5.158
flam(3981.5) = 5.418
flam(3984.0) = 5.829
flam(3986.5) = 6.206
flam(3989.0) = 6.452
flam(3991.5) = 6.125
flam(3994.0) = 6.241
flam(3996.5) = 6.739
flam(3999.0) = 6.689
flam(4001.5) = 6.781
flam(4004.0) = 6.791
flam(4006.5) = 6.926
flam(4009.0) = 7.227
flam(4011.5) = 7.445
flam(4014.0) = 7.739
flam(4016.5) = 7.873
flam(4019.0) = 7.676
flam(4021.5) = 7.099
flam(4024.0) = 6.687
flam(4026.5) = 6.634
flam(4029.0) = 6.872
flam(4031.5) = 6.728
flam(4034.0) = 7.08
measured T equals 0.15 mag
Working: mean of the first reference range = 4.78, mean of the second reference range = 7.25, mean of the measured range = 5.36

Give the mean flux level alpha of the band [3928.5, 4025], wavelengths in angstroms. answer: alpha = 5.7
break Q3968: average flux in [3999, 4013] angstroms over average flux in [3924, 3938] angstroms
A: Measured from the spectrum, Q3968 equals 1.51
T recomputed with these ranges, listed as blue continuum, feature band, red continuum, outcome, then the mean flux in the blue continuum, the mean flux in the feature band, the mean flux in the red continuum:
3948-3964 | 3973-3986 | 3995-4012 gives 0.20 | 5.58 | 5.2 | 6.91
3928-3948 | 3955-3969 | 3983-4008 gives 0.14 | 4.59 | 4.7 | 6.49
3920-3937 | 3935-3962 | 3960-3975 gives -0.16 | 5.04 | 5.25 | 4.07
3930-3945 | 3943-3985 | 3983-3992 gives 0.06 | 4.43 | 5.02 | 6.16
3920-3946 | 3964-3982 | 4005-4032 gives 0.36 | 4.97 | 4.34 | 7.18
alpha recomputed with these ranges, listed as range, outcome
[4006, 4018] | 7.48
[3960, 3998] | 5.17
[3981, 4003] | 6.31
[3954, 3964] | 5.31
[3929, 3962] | 5.07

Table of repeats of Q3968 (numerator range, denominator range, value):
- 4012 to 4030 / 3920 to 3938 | 1.45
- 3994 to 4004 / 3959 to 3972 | 1.61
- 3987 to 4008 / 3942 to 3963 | 1.19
